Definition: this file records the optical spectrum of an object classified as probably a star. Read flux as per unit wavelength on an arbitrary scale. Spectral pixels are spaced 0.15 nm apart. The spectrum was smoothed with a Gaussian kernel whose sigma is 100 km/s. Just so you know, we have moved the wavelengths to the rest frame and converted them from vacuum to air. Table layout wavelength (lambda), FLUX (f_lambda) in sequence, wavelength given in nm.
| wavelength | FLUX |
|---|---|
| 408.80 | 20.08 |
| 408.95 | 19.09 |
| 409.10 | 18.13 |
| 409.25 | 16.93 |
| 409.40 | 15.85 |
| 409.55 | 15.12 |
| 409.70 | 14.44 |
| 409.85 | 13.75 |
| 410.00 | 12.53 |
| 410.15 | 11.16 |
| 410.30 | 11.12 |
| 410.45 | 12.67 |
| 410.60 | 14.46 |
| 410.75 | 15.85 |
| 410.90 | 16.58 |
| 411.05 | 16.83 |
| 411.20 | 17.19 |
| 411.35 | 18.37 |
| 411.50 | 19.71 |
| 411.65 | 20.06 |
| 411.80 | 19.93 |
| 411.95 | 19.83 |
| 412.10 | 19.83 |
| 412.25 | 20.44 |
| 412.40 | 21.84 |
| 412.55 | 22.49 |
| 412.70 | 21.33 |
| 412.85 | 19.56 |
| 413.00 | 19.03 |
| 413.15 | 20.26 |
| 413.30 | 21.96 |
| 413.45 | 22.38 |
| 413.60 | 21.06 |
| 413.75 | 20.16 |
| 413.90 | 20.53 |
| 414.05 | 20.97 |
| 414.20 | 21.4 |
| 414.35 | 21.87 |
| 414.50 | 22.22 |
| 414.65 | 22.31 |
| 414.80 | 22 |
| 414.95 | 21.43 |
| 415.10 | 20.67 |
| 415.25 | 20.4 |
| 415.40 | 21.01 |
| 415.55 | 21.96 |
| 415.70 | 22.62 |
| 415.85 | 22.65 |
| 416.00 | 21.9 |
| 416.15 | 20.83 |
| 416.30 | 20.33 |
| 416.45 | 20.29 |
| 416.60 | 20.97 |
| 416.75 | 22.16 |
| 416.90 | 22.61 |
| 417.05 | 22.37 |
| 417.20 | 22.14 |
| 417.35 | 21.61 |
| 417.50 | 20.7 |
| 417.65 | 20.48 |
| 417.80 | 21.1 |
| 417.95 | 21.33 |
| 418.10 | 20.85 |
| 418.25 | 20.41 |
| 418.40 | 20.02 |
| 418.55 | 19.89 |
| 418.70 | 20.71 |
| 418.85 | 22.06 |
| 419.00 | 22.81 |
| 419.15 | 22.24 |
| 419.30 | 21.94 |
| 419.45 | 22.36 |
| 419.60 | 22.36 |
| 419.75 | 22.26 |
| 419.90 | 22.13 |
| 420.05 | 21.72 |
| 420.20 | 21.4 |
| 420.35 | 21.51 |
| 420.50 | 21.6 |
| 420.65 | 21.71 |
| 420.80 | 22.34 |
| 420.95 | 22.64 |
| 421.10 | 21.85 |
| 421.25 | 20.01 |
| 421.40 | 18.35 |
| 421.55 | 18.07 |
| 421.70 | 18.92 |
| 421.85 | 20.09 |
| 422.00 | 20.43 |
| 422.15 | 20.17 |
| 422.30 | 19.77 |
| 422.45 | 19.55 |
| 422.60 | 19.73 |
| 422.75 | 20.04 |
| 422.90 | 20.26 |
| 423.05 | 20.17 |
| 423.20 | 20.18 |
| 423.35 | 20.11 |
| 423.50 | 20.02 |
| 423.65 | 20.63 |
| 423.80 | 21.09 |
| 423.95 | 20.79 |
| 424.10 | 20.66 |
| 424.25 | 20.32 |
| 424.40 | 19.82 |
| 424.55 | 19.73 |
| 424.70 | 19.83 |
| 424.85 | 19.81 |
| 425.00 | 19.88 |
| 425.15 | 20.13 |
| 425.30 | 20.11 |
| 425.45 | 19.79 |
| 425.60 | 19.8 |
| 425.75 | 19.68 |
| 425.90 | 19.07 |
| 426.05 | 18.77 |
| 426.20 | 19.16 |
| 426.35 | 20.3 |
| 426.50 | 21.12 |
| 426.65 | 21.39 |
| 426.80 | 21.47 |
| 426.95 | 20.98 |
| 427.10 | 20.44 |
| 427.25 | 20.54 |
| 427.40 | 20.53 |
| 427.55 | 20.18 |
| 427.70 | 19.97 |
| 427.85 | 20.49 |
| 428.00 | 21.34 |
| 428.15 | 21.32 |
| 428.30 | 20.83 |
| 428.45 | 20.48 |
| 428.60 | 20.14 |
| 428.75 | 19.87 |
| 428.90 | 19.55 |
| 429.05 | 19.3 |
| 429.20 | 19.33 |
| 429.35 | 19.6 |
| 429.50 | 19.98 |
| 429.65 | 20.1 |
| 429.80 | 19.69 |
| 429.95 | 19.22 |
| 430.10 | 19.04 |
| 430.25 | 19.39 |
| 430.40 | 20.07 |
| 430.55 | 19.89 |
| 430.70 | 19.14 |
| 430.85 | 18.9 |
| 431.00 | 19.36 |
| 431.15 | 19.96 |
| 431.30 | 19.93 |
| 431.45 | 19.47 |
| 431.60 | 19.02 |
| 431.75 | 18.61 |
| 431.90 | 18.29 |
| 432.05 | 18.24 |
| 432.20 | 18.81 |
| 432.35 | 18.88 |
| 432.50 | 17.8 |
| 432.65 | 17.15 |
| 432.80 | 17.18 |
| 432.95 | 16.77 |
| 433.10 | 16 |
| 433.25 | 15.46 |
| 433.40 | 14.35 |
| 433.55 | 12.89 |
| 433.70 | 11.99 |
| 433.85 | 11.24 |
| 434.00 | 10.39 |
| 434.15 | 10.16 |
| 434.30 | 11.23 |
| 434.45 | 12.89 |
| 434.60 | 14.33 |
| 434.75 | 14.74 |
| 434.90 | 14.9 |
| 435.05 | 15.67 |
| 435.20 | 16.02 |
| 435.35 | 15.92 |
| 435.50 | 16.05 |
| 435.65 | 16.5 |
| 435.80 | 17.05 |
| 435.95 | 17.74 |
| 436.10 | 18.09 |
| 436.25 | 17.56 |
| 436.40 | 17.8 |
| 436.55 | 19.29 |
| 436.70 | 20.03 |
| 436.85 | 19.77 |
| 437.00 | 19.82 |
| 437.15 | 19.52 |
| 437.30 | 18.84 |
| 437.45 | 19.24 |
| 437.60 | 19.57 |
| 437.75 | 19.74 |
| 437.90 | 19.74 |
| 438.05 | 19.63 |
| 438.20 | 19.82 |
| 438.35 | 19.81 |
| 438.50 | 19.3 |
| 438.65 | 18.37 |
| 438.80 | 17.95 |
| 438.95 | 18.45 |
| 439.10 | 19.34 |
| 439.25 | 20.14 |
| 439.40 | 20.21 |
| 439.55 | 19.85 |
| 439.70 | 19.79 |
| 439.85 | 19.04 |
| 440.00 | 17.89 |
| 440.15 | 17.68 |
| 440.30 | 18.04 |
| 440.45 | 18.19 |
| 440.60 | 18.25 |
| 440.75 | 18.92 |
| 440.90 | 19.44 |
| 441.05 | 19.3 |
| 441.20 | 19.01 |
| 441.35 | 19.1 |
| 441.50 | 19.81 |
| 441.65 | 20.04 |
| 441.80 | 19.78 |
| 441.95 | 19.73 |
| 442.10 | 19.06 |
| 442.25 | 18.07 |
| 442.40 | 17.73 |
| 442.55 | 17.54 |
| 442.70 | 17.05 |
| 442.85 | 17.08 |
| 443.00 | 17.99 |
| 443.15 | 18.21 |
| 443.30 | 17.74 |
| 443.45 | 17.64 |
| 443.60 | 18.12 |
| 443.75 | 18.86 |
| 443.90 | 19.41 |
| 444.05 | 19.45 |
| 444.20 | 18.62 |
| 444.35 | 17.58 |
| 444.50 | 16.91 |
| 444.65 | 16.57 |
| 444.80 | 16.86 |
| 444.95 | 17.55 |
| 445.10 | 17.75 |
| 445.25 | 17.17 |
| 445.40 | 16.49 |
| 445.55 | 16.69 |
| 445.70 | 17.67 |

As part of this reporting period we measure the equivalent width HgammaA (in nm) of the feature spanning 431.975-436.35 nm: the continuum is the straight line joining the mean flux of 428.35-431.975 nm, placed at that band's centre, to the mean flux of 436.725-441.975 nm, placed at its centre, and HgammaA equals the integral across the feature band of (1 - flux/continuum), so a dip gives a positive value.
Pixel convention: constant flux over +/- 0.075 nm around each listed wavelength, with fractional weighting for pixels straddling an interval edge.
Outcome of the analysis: 0.903 nm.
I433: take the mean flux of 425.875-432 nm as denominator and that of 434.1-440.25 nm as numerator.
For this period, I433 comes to 0.90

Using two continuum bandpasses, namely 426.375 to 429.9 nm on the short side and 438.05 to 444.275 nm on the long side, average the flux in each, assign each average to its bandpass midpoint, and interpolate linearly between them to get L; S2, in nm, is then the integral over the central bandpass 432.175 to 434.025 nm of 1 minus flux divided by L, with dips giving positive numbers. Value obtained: 0.42 nm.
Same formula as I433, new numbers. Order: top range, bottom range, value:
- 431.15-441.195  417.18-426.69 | 0.85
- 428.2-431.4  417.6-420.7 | 0.92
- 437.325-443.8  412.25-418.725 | 0.89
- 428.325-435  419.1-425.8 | 0.84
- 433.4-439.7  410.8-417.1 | 0.82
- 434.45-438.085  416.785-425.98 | 0.85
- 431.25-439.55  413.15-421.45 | 0.80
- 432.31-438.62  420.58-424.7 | 0.82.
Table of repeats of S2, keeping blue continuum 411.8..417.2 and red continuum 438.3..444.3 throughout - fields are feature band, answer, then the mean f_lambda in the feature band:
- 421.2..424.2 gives 0.076 nm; 20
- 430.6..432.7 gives 0.084 nm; 18.9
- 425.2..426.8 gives 0.014 nm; 20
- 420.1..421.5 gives -0.038 nm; 21.2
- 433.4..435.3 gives 0.613 nm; 13.1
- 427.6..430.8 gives -0.010 nm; 19.9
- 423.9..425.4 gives 0.015 nm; 20.1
